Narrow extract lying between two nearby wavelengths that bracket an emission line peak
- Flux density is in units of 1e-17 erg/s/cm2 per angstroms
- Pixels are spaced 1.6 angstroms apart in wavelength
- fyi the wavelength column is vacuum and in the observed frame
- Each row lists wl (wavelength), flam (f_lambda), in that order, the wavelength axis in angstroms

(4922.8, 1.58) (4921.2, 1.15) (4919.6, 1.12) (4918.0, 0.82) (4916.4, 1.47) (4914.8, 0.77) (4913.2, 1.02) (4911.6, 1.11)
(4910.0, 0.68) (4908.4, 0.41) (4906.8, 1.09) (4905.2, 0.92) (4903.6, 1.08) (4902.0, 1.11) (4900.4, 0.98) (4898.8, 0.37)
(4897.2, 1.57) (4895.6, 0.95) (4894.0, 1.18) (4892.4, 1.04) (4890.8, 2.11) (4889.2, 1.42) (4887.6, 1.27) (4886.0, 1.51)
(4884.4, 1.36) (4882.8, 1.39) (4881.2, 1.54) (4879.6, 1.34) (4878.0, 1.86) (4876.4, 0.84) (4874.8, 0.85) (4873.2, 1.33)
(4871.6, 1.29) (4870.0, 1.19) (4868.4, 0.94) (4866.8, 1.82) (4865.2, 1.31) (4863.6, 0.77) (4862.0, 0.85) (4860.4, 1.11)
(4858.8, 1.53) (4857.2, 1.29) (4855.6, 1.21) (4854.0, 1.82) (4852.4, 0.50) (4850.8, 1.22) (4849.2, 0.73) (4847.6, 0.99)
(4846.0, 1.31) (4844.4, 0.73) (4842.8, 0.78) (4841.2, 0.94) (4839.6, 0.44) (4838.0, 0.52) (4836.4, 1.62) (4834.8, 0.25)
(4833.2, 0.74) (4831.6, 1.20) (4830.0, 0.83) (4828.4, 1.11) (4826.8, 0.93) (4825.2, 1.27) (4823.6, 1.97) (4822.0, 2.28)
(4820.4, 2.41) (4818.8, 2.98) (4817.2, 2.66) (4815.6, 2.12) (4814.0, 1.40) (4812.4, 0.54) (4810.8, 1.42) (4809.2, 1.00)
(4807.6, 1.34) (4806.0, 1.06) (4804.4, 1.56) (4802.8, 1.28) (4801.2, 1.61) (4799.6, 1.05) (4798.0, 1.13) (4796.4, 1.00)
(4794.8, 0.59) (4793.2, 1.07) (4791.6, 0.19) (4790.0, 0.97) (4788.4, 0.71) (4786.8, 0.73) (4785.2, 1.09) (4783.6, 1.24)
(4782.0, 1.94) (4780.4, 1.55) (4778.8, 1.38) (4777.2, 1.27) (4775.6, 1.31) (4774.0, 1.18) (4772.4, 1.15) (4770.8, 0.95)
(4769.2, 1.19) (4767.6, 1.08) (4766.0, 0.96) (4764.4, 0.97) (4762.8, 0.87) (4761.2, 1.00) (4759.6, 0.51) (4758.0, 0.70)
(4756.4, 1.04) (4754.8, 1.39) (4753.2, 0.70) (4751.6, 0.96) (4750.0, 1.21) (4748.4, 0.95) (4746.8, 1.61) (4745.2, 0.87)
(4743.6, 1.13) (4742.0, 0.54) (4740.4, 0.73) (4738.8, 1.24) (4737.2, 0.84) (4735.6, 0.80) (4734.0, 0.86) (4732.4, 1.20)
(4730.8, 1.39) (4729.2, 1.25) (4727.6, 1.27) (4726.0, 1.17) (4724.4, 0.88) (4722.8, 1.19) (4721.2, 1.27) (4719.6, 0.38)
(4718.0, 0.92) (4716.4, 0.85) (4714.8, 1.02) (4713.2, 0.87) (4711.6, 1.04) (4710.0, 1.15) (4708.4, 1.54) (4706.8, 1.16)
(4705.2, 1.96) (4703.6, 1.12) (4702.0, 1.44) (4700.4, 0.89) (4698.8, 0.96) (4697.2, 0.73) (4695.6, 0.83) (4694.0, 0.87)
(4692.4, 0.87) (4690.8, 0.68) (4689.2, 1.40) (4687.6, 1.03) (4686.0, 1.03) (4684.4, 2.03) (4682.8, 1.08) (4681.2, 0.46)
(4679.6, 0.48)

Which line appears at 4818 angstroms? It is [O II]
